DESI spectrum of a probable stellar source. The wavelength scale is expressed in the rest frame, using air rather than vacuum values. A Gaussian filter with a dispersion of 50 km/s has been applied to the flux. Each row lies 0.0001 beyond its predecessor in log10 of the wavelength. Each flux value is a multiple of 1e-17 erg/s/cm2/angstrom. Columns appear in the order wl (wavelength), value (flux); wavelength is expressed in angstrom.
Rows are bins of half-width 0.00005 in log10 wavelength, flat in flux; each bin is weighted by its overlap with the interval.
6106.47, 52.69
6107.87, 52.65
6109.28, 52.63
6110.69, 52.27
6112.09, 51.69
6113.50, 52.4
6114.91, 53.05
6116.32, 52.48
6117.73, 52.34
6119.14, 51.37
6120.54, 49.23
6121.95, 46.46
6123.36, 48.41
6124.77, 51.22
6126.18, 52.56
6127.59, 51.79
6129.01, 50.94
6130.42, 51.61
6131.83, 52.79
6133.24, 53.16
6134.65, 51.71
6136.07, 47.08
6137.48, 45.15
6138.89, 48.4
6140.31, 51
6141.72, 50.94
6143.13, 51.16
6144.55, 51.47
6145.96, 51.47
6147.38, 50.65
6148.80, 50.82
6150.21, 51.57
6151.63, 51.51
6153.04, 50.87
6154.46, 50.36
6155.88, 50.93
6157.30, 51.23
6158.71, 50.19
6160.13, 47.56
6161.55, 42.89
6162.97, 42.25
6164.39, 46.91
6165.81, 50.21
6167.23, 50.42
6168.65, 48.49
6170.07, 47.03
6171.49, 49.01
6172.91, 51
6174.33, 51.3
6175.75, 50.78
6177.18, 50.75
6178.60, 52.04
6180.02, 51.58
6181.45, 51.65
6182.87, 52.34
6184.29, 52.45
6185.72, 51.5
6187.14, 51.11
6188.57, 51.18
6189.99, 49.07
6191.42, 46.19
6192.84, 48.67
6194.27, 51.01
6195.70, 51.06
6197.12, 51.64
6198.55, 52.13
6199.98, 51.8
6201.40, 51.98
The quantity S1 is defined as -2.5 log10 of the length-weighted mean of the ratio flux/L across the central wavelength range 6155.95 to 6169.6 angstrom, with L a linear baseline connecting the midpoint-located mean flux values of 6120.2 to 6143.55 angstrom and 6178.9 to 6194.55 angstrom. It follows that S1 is 0.06 mag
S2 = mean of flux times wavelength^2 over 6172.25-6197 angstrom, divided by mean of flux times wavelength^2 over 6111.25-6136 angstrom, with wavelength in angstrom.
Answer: 1.0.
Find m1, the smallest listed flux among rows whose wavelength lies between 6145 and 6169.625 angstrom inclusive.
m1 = 42.25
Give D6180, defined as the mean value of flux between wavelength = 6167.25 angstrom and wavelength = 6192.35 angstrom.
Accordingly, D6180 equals 50.4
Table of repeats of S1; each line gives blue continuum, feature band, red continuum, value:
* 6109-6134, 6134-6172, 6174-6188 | 0.05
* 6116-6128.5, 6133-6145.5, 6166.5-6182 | 0.01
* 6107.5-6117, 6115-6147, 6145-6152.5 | 0.03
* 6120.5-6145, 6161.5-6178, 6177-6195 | 0.04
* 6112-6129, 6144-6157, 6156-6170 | -0.05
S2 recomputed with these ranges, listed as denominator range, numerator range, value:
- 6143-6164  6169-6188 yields 1.04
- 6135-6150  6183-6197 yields 1.03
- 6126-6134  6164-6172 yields 0.95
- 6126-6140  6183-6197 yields 1.02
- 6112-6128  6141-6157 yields 1.01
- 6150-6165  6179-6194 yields 1.05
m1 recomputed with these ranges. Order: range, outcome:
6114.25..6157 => 45.15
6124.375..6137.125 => 47.08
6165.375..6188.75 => 47.03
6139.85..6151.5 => 50.65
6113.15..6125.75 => 46.46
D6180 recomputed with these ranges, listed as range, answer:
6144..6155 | 51.1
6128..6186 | 50.1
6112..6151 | 50.8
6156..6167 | 47.6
